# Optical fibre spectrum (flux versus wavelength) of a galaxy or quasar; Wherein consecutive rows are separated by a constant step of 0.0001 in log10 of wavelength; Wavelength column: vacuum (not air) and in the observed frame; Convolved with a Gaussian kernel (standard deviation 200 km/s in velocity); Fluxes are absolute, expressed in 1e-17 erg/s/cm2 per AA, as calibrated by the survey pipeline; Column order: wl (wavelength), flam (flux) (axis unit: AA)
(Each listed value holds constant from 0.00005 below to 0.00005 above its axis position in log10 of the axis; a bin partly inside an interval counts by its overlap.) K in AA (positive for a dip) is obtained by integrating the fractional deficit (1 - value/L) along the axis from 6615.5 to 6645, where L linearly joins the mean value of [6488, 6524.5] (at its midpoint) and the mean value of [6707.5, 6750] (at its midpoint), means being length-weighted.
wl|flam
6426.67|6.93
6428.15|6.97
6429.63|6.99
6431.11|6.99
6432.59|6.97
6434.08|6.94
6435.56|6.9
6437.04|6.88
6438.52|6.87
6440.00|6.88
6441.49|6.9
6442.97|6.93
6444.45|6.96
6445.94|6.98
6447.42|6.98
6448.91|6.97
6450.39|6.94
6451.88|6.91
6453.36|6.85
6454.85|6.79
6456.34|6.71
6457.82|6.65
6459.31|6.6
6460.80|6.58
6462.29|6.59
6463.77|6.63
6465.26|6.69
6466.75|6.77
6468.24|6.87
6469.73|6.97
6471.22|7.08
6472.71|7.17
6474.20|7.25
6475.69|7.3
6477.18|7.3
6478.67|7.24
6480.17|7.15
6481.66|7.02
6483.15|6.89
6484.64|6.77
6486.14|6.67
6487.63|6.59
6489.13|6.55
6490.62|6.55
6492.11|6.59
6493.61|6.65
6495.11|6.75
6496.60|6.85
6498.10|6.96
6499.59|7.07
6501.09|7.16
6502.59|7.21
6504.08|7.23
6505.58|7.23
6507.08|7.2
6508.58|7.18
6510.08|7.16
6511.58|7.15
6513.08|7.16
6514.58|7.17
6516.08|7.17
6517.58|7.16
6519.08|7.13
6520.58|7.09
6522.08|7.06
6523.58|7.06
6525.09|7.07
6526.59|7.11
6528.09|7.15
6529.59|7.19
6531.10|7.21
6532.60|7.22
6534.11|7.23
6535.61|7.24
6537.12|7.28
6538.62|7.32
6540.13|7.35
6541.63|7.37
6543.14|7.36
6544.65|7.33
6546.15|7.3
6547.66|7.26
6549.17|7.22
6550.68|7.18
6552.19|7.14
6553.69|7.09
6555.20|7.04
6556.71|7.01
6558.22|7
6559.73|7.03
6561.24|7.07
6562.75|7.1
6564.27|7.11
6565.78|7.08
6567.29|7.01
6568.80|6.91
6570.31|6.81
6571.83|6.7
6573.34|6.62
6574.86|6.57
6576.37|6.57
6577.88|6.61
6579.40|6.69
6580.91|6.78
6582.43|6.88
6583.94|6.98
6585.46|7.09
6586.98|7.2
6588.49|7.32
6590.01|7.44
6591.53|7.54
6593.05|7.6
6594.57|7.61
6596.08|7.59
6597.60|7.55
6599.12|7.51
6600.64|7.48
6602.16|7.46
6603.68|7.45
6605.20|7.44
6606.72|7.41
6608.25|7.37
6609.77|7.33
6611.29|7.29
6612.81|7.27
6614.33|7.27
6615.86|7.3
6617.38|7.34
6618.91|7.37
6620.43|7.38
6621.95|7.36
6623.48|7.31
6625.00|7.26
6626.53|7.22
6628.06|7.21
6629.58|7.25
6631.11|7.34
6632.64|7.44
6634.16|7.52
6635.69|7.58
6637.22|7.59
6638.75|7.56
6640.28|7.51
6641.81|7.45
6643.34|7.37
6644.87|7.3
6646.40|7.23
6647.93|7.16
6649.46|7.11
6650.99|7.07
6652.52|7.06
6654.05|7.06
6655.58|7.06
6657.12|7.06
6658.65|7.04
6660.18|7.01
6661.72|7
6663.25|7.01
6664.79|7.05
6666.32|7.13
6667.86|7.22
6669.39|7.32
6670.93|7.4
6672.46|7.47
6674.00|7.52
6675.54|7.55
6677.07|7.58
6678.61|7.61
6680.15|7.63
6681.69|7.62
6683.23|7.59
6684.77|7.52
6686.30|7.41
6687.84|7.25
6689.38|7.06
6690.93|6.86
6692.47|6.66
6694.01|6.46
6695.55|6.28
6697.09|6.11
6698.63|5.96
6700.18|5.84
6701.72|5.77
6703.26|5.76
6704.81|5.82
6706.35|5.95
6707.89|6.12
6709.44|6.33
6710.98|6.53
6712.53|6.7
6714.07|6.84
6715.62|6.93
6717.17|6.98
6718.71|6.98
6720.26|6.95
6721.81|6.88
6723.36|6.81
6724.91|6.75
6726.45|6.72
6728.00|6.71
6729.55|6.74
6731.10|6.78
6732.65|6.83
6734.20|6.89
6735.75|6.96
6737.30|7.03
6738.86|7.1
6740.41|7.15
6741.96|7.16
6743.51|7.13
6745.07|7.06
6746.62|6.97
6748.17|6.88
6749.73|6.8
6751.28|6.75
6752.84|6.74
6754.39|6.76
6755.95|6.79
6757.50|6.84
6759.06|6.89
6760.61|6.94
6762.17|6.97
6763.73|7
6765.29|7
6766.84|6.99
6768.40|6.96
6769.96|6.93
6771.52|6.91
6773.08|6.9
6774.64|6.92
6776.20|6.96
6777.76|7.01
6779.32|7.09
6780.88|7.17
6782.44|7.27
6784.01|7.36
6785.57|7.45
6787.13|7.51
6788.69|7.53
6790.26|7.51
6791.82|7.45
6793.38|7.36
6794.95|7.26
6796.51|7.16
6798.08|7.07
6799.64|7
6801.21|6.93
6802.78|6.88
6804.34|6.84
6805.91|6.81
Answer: -2.0 AA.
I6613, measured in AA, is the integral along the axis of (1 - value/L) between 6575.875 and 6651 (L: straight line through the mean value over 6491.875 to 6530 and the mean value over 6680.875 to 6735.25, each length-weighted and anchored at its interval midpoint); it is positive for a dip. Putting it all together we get -4.8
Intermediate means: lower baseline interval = 7.08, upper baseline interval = 6.67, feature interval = 7.3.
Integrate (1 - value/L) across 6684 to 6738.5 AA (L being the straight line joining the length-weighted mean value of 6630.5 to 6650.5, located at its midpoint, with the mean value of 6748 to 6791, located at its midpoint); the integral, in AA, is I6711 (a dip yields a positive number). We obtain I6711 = 4.21 AA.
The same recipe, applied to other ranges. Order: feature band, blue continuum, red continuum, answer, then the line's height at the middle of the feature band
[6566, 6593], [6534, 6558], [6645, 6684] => 1.1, 7.24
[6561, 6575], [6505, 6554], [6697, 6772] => 0.4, 7.11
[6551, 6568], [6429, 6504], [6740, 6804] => -0.3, 6.94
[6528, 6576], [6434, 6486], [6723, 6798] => -1.1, 6.94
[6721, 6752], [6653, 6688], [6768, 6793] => 1.4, 7.24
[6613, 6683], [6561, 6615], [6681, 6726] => -4.3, 6.89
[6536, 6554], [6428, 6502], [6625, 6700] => -0.7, 7.01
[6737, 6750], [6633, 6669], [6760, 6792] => 0.2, 7.15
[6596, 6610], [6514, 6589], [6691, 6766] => -1.0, 6.96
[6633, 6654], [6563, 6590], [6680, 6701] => -1.4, 6.87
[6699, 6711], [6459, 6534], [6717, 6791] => 1.7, 6.99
